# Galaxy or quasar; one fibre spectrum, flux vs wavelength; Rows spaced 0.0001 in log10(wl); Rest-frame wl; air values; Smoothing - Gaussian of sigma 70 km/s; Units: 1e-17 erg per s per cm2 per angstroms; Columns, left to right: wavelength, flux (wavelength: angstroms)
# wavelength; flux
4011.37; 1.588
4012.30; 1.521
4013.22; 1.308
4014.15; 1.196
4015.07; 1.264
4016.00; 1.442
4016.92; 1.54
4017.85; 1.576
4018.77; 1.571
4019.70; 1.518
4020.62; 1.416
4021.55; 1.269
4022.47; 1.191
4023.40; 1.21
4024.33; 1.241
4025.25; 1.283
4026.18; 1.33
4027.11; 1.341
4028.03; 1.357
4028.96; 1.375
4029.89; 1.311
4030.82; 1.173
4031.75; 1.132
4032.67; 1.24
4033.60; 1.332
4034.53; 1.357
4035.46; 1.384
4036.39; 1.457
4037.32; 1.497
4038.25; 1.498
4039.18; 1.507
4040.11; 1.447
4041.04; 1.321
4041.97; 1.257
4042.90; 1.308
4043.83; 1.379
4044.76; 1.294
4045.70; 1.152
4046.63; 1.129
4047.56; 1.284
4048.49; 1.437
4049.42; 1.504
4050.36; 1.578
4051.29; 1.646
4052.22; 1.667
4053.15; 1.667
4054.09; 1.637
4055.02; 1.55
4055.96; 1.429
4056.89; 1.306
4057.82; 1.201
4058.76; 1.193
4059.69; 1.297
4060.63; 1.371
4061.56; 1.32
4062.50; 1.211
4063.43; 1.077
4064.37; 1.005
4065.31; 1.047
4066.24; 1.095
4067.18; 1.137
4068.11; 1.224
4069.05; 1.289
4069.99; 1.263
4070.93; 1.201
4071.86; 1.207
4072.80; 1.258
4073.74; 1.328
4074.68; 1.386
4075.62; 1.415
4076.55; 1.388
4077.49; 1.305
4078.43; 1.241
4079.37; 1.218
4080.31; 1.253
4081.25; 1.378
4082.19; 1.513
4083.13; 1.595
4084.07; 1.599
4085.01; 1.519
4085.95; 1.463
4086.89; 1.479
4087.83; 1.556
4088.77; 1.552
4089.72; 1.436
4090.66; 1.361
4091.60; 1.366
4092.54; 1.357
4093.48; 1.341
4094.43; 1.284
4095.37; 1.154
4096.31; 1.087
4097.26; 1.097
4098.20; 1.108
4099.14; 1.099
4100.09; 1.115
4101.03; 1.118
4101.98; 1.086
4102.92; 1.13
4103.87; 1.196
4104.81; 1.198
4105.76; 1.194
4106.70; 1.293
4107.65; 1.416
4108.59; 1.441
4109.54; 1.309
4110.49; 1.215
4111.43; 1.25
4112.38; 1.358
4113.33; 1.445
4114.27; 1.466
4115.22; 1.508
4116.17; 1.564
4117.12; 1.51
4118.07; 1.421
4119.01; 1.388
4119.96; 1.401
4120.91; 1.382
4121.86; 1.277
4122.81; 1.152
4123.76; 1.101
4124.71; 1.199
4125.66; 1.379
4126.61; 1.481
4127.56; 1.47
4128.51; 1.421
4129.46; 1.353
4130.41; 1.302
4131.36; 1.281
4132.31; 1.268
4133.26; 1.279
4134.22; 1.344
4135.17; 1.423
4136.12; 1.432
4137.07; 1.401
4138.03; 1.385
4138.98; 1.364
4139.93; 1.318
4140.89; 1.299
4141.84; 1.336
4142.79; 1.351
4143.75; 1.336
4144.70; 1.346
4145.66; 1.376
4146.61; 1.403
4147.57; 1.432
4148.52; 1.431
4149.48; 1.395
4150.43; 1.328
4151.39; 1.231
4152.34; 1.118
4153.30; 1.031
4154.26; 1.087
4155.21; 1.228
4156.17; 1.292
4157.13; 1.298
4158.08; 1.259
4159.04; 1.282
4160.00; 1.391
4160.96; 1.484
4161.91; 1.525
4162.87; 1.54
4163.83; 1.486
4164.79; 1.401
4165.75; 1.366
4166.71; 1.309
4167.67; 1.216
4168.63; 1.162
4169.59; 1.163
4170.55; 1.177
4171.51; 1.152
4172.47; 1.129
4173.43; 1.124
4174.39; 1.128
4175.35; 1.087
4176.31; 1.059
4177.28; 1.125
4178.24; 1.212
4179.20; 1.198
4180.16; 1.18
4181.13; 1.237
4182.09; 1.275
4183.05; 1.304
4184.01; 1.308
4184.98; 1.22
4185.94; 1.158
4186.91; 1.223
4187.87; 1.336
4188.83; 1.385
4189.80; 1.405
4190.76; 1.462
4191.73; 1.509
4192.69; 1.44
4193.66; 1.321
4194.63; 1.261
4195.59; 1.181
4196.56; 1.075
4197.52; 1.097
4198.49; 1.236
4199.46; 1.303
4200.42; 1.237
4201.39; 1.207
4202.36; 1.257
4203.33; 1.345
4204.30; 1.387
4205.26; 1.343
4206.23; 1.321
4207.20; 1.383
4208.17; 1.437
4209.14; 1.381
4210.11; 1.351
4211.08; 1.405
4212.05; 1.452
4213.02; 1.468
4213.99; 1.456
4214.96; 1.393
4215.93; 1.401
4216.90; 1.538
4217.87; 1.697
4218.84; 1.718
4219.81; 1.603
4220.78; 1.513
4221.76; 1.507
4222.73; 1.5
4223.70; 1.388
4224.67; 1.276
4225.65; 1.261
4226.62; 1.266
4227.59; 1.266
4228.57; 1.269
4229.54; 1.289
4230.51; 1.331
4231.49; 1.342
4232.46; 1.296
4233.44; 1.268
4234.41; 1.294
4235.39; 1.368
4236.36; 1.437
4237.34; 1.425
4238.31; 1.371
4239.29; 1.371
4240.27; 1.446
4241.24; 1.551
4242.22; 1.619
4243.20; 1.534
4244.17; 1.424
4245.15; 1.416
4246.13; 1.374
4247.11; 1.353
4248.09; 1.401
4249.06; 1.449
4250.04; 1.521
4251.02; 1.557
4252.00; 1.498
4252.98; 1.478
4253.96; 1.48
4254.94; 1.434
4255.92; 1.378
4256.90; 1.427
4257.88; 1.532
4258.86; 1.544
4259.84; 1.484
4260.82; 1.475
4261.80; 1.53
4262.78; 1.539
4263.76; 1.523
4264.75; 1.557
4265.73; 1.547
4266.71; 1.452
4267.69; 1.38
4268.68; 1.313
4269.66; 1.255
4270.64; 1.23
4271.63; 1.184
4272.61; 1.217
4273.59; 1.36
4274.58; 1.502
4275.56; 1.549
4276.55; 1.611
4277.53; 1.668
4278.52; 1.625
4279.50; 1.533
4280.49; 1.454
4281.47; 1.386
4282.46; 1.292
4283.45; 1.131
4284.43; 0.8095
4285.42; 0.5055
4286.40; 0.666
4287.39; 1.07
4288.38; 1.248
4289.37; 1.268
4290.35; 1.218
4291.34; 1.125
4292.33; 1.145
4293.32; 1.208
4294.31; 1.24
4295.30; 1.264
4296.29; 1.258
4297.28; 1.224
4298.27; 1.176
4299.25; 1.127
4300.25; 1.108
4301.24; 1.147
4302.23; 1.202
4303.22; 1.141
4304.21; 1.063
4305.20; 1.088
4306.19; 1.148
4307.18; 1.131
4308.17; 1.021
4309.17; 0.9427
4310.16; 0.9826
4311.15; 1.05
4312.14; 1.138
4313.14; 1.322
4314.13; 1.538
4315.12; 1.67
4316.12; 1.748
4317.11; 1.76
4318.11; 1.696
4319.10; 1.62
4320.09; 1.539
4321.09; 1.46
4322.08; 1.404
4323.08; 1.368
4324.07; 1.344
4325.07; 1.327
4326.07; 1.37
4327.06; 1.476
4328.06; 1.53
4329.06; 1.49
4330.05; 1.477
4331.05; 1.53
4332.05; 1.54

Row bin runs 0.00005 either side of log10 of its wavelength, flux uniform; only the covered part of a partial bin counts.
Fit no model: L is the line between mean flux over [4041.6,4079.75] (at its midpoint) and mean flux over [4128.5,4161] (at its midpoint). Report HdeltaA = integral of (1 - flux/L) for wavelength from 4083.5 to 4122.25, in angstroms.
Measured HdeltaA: -0.4 angstroms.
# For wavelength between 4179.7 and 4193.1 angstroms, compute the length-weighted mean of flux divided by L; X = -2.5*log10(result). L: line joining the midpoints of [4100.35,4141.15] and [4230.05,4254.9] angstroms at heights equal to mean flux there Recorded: 0.05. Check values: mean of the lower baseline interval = 1.33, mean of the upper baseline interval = 1.42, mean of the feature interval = 1.32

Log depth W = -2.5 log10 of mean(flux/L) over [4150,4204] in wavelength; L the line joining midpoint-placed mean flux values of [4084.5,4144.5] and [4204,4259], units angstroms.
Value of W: 0.098 mag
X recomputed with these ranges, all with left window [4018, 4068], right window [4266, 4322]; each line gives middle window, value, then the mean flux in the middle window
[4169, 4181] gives 0.14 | 1.15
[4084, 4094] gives -0.10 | 1.45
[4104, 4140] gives -0.03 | 1.35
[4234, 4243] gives -0.12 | 1.43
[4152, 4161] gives 0.06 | 1.24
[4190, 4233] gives -0.06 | 1.37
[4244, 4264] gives -0.14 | 1.47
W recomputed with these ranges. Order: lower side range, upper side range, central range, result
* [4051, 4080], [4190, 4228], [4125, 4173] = 0.018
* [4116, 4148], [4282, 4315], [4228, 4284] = -0.200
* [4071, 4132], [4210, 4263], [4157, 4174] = 0.062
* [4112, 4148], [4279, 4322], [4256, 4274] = -0.129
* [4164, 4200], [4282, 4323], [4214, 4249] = -0.150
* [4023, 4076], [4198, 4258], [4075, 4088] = -0.063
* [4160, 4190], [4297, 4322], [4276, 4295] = 0.051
